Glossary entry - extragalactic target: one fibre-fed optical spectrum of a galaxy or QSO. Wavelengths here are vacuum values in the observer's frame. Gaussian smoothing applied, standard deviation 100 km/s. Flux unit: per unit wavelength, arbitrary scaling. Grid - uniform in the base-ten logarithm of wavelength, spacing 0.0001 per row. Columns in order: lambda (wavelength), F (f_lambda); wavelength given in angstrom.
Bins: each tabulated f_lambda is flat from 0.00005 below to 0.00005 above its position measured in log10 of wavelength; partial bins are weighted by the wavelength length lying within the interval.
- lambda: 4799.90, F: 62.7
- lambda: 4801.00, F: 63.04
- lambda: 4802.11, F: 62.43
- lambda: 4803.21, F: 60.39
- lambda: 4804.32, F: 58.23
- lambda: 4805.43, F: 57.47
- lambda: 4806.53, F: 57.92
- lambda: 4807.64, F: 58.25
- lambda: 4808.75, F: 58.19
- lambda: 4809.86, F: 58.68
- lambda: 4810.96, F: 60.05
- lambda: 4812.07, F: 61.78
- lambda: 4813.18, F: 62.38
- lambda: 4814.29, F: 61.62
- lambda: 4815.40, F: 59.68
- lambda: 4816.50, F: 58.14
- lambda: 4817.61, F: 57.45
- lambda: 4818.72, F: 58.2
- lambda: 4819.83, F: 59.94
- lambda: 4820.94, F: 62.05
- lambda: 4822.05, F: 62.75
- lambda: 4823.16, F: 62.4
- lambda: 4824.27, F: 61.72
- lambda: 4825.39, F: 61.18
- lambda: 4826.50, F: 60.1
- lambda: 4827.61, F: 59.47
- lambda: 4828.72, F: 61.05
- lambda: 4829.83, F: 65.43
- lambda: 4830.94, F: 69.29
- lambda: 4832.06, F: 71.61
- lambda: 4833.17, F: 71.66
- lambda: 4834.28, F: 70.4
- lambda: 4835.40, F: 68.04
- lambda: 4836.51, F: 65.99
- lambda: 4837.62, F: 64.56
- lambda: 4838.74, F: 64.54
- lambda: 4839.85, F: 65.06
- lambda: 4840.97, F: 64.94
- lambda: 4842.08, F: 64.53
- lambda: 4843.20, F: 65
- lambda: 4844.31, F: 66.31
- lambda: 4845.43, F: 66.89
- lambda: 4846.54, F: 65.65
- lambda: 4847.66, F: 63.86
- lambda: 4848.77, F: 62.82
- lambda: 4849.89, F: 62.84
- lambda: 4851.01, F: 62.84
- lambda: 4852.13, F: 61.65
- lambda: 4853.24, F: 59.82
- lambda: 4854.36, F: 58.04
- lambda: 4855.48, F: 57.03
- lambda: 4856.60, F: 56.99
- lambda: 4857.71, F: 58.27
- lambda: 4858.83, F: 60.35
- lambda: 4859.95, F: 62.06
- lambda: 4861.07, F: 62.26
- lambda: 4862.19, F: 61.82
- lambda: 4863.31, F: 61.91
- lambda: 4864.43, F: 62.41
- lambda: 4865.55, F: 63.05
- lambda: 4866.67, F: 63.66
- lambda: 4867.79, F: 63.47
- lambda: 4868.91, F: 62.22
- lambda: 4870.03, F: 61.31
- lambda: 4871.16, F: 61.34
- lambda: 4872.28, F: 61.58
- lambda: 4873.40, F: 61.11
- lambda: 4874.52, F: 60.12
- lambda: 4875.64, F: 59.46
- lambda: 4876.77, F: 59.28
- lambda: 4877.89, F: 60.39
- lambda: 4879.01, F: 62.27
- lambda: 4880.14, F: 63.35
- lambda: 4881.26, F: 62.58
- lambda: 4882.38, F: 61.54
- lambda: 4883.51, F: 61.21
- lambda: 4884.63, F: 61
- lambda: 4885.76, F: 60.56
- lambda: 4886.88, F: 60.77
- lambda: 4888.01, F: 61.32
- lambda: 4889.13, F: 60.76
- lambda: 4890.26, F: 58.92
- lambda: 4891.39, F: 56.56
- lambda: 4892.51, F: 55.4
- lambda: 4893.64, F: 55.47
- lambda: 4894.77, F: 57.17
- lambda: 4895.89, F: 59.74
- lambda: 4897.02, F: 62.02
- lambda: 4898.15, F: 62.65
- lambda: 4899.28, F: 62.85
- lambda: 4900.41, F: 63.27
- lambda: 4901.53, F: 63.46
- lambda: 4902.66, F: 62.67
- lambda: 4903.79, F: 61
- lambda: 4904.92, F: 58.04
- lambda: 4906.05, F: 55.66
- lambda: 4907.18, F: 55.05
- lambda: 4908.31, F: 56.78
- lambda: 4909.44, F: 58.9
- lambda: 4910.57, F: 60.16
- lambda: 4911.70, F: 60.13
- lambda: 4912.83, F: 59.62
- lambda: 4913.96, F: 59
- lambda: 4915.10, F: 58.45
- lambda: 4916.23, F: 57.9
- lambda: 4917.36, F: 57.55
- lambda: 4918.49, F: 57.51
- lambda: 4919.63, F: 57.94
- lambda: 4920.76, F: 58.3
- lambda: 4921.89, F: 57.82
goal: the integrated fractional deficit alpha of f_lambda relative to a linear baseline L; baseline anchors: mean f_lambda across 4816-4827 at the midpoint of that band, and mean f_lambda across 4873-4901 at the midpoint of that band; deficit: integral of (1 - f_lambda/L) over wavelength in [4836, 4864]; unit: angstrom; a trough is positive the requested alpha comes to -1.0 angstrom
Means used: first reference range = 60.4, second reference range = 60.4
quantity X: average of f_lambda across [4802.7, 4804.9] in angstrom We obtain 59.1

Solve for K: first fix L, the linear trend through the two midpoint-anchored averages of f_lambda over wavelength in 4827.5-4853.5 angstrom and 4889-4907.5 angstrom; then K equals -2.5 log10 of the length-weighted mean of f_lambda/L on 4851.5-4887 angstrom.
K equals 0.02 mag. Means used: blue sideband 65.3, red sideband 59.5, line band 61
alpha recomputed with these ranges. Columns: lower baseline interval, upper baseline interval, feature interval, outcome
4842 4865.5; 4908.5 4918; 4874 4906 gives -0.2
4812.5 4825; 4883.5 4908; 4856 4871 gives -0.4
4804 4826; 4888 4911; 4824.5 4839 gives -1.4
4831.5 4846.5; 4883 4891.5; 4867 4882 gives 0.1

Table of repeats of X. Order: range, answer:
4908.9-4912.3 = 59.8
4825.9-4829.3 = 60.4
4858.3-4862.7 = 61.6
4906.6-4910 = 56.9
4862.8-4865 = 62.2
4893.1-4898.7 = 59.4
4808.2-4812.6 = 59.7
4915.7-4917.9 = 57.8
